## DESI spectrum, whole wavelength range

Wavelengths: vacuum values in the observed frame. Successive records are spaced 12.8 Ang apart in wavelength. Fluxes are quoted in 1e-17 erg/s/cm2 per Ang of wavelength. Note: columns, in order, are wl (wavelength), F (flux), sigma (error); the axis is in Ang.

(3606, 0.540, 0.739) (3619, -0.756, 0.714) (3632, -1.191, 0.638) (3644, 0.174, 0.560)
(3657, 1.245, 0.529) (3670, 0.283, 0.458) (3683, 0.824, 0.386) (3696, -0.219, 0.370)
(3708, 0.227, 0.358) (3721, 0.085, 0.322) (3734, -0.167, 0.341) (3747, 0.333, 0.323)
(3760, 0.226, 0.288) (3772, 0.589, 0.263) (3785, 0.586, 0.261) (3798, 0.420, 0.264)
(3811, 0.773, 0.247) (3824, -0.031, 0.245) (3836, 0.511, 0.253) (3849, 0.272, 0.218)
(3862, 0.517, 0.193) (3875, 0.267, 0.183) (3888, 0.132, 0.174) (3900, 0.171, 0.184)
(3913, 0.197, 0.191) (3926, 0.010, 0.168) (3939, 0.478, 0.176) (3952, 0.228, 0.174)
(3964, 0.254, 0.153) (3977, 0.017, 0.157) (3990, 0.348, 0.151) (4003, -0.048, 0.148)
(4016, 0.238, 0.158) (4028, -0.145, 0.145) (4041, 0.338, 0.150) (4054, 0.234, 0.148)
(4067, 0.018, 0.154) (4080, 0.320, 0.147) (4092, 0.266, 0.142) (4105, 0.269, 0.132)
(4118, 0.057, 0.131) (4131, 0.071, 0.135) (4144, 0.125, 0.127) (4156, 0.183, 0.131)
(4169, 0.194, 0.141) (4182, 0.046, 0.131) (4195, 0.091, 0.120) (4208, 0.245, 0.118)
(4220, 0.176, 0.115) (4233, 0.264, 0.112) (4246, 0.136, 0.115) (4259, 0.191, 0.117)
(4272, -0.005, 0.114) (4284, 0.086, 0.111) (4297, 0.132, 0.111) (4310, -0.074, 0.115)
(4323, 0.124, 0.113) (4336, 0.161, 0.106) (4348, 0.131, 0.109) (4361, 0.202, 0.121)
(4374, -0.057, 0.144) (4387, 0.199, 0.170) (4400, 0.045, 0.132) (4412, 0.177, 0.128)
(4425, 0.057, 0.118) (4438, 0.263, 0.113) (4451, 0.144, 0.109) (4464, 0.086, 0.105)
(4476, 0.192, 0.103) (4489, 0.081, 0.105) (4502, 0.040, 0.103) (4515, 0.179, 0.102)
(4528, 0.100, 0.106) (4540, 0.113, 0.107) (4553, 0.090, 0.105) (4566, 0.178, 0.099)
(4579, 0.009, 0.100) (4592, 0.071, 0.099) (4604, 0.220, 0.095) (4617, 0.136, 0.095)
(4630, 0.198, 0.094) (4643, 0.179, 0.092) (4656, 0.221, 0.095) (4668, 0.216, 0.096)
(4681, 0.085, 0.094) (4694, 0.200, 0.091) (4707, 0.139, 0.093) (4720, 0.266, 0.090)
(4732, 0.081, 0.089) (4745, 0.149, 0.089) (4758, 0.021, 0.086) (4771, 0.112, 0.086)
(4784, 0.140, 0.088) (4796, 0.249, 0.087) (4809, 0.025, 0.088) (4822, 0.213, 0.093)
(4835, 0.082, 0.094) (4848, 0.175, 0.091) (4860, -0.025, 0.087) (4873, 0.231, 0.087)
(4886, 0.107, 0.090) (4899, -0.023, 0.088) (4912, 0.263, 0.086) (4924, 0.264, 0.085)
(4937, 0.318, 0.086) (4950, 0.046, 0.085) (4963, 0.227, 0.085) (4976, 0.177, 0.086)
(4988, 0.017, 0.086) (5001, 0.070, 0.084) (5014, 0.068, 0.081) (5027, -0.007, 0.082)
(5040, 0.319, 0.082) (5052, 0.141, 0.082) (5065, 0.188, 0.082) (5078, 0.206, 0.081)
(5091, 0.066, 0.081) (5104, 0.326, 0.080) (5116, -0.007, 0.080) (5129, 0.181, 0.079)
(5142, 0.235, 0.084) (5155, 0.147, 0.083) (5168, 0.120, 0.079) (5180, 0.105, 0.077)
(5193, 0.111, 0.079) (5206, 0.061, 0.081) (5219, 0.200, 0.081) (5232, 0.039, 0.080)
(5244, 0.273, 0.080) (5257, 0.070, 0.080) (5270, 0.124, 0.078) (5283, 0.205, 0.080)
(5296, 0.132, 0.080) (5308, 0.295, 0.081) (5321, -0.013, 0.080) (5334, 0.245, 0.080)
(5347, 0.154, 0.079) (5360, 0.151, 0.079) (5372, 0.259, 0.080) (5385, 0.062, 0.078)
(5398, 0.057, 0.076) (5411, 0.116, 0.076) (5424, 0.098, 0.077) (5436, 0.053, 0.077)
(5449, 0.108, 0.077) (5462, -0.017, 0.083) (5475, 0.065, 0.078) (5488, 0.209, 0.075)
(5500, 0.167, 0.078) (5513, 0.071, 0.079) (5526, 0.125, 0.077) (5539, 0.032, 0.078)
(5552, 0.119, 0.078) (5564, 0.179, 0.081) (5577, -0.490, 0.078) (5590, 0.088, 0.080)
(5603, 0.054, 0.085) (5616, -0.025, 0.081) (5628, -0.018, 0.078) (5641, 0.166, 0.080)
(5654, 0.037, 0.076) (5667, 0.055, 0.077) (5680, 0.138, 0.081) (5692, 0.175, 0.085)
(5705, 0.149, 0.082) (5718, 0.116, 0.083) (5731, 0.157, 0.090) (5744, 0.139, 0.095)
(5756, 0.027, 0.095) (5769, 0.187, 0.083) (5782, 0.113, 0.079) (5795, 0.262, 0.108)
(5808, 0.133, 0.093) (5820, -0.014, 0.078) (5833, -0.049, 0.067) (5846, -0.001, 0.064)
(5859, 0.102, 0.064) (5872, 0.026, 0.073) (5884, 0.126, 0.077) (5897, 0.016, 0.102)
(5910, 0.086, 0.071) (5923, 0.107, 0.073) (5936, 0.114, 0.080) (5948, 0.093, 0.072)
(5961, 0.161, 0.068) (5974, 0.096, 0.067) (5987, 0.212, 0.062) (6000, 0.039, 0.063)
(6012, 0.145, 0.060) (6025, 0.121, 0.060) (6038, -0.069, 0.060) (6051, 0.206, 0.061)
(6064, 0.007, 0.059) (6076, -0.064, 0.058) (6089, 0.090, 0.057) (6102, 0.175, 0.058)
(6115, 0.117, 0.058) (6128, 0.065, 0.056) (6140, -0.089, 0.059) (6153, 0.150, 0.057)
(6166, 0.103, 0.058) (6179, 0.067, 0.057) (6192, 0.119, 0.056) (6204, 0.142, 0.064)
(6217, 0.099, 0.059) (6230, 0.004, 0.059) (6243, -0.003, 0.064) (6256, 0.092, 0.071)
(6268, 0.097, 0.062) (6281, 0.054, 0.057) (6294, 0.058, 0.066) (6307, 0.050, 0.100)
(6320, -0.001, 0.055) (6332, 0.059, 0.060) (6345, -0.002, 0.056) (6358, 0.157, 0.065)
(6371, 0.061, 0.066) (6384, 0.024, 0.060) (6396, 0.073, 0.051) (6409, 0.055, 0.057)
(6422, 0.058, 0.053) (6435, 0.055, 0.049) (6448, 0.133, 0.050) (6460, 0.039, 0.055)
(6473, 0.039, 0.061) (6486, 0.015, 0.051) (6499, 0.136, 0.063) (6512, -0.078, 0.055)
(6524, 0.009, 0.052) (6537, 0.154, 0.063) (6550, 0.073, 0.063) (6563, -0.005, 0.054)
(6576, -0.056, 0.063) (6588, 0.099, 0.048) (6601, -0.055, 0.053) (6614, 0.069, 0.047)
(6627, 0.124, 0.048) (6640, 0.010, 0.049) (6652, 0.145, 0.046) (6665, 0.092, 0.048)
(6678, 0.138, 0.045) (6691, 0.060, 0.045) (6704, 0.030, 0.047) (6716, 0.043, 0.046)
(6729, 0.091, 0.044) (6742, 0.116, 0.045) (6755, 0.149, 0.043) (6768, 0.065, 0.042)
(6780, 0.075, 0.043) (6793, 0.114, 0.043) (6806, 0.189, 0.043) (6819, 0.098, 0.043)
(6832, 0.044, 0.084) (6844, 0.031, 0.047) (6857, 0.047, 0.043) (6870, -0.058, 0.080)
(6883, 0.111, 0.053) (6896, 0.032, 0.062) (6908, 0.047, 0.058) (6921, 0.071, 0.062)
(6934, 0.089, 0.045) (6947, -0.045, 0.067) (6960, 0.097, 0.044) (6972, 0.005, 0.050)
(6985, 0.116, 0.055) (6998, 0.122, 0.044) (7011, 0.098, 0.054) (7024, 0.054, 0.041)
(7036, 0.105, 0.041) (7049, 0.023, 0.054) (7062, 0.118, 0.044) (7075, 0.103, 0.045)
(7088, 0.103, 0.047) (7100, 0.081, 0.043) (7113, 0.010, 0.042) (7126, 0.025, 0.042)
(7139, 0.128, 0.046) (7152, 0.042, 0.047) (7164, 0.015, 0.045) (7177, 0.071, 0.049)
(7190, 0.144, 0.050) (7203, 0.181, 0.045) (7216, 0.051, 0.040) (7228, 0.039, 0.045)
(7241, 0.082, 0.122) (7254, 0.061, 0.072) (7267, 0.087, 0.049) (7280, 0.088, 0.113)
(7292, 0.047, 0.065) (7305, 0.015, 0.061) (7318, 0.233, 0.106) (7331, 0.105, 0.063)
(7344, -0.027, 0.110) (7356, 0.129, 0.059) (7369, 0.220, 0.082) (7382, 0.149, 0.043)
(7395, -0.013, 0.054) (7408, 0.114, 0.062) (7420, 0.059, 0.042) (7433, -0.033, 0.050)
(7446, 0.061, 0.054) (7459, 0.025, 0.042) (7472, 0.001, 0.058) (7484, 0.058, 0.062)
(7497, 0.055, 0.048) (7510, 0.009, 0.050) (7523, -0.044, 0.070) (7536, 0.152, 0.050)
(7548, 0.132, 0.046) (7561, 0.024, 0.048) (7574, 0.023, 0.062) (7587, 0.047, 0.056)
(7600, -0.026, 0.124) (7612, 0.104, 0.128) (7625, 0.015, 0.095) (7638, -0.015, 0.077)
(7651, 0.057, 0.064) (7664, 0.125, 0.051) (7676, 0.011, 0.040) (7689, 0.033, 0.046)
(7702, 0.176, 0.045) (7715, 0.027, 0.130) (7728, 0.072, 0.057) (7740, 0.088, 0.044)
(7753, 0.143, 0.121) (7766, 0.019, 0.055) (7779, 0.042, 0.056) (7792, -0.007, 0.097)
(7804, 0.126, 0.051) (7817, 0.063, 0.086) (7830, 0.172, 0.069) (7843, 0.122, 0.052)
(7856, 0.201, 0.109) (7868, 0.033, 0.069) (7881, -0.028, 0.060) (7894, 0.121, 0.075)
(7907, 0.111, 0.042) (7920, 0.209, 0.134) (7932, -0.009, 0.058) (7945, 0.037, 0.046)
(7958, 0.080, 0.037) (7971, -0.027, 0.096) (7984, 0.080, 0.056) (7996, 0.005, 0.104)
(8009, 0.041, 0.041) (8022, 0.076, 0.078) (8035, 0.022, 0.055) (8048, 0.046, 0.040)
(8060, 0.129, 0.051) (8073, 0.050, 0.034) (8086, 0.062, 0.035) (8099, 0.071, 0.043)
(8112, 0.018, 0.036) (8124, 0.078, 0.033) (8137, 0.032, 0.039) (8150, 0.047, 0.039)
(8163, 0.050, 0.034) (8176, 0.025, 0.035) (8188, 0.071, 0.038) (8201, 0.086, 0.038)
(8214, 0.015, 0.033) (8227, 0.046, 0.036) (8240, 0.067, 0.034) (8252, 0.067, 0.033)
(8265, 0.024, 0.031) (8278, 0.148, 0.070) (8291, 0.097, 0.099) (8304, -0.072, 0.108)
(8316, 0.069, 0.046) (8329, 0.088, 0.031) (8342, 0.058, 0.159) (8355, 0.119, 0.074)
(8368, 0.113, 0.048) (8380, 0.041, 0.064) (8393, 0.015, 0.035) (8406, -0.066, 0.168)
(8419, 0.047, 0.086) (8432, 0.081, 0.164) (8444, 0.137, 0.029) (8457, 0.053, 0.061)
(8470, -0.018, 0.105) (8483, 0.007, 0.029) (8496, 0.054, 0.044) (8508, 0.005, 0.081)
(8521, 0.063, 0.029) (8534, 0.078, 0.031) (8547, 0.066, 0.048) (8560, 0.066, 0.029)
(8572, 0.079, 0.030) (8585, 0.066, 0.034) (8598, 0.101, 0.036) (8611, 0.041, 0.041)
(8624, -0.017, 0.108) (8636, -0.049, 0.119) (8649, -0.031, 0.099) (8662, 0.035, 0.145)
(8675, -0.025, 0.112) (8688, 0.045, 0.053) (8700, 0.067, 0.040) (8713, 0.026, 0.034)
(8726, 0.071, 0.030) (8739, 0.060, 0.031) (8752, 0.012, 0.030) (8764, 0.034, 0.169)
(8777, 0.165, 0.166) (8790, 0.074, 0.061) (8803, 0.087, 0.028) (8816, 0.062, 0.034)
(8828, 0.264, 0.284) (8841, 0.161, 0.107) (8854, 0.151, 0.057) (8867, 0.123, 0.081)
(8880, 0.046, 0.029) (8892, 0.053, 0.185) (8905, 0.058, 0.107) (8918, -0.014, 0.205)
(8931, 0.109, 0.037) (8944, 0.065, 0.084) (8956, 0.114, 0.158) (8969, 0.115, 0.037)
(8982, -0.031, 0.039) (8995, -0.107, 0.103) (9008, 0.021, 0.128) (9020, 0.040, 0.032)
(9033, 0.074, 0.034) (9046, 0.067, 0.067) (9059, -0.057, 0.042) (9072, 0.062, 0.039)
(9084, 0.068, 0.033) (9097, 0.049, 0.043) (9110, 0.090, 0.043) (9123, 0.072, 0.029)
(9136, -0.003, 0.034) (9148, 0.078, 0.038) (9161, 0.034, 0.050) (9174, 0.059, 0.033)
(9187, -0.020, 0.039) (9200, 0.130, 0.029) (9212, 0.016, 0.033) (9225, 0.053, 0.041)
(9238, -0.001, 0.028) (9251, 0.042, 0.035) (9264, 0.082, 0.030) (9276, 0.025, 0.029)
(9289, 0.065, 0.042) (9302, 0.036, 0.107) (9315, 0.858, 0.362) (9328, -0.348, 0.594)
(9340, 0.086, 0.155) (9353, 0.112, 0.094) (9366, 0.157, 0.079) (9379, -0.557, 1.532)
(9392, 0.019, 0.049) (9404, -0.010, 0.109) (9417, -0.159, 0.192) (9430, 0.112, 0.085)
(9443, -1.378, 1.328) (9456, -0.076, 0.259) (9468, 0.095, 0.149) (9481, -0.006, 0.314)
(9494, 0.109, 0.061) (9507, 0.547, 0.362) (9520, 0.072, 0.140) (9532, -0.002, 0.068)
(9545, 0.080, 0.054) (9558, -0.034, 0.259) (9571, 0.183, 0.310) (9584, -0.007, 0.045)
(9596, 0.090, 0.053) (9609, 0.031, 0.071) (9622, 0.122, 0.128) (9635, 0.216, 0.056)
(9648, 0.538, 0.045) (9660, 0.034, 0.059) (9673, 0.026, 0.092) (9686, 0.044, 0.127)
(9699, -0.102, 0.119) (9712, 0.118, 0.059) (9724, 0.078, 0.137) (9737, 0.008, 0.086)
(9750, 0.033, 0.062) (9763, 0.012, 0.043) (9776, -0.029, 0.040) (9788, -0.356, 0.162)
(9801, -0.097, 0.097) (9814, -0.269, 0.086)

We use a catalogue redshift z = 1.587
